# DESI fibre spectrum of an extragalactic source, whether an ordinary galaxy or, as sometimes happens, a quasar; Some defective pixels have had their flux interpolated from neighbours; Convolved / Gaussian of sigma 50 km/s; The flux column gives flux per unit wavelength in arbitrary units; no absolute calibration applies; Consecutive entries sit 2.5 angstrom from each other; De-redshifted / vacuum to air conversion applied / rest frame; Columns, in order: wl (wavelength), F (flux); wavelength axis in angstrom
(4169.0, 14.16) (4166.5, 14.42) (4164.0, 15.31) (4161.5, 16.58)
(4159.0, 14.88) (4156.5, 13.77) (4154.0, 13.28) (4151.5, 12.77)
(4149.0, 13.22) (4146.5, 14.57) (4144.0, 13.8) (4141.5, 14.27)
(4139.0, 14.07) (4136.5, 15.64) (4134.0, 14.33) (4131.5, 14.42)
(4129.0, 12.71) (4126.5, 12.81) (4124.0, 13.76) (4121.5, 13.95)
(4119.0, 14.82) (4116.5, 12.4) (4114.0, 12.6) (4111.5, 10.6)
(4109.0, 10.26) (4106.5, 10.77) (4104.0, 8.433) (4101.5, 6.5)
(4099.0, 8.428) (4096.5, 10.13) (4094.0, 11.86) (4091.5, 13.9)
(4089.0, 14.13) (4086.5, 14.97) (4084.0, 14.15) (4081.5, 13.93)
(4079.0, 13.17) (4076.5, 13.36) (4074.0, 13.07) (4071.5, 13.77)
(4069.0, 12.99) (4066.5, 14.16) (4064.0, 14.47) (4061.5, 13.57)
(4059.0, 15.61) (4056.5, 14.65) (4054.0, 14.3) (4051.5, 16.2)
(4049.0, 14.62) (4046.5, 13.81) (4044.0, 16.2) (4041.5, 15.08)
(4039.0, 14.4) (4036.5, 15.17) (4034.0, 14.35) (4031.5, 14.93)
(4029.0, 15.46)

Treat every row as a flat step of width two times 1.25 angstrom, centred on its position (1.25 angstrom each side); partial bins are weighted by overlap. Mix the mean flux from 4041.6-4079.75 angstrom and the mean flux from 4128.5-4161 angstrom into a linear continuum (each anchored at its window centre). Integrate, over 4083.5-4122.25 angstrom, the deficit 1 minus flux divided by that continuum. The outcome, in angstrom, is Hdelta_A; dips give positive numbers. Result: 6.9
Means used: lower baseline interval 14.3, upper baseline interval 14.1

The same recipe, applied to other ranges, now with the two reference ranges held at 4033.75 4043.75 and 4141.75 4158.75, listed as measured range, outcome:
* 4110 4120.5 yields 1.11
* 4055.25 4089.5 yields 1.32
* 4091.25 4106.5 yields 4.90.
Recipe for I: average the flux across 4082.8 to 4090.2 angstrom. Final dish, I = 14.4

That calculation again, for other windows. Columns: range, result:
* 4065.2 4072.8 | 13.6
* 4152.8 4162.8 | 14.6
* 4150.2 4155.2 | 13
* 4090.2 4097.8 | 12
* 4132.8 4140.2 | 14.7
